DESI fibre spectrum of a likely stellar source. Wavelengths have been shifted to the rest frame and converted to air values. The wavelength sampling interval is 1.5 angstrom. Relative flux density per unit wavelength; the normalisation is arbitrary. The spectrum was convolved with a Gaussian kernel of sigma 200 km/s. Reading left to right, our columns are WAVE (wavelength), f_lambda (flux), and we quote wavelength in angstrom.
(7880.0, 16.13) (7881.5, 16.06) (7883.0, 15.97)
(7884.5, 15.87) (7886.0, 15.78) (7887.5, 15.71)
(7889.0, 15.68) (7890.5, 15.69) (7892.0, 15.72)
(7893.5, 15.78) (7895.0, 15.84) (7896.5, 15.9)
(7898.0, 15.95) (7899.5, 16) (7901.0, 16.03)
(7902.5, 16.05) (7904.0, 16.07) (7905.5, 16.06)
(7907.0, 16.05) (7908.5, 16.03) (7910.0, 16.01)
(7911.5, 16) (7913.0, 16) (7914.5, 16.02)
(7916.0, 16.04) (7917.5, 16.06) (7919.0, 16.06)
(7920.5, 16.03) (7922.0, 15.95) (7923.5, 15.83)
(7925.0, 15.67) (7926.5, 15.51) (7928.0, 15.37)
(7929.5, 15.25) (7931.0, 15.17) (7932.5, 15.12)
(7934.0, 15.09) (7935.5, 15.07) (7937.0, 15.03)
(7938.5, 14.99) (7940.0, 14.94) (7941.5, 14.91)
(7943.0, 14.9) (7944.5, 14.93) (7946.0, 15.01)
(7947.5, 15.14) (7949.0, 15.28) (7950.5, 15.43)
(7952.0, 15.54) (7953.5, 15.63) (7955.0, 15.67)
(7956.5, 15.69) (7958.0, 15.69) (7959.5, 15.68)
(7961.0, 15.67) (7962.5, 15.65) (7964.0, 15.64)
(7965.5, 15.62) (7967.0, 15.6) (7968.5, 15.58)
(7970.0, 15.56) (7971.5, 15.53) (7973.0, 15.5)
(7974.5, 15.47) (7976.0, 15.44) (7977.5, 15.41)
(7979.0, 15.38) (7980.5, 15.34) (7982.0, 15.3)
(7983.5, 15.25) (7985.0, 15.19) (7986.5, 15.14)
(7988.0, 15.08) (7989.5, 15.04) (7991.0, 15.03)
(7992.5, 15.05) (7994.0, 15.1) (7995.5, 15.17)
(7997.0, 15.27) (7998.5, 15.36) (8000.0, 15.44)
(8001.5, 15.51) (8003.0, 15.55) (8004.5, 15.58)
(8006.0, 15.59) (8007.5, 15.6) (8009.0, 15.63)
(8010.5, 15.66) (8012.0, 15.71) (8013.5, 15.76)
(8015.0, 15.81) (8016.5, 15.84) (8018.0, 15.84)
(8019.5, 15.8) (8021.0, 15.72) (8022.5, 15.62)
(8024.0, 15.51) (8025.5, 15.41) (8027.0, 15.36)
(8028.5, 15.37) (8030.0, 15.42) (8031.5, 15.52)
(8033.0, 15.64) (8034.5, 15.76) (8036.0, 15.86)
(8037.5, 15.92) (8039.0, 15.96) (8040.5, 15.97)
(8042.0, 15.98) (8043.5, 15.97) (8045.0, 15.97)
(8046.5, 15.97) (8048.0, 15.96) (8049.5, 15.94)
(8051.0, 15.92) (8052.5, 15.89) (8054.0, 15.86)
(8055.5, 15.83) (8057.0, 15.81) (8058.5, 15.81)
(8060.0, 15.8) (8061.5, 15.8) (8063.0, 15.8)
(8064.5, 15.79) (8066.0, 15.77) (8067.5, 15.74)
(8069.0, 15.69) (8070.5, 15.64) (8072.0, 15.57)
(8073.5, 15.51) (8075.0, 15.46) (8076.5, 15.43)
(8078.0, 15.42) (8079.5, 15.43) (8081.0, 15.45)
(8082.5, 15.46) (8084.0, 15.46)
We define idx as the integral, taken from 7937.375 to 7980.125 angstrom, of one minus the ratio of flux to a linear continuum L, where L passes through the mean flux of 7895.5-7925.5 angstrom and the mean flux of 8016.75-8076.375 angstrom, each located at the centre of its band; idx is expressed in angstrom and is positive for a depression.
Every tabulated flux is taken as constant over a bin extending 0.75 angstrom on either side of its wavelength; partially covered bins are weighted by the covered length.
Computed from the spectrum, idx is 1.3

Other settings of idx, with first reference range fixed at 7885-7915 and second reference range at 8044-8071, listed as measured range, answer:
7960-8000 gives 1.29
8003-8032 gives 0.44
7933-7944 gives 0.63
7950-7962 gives 0.20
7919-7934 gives 0.34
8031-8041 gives 0.03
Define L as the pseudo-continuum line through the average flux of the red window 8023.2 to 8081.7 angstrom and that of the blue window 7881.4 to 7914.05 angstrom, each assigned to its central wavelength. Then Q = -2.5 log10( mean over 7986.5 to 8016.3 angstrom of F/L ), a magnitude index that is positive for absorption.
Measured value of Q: 0.03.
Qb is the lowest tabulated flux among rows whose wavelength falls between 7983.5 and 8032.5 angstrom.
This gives 15.03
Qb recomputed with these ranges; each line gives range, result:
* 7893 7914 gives 15.78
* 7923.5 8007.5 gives 14.9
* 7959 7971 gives 15.56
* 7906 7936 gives 15.07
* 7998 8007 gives 15.36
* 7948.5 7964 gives 15.28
